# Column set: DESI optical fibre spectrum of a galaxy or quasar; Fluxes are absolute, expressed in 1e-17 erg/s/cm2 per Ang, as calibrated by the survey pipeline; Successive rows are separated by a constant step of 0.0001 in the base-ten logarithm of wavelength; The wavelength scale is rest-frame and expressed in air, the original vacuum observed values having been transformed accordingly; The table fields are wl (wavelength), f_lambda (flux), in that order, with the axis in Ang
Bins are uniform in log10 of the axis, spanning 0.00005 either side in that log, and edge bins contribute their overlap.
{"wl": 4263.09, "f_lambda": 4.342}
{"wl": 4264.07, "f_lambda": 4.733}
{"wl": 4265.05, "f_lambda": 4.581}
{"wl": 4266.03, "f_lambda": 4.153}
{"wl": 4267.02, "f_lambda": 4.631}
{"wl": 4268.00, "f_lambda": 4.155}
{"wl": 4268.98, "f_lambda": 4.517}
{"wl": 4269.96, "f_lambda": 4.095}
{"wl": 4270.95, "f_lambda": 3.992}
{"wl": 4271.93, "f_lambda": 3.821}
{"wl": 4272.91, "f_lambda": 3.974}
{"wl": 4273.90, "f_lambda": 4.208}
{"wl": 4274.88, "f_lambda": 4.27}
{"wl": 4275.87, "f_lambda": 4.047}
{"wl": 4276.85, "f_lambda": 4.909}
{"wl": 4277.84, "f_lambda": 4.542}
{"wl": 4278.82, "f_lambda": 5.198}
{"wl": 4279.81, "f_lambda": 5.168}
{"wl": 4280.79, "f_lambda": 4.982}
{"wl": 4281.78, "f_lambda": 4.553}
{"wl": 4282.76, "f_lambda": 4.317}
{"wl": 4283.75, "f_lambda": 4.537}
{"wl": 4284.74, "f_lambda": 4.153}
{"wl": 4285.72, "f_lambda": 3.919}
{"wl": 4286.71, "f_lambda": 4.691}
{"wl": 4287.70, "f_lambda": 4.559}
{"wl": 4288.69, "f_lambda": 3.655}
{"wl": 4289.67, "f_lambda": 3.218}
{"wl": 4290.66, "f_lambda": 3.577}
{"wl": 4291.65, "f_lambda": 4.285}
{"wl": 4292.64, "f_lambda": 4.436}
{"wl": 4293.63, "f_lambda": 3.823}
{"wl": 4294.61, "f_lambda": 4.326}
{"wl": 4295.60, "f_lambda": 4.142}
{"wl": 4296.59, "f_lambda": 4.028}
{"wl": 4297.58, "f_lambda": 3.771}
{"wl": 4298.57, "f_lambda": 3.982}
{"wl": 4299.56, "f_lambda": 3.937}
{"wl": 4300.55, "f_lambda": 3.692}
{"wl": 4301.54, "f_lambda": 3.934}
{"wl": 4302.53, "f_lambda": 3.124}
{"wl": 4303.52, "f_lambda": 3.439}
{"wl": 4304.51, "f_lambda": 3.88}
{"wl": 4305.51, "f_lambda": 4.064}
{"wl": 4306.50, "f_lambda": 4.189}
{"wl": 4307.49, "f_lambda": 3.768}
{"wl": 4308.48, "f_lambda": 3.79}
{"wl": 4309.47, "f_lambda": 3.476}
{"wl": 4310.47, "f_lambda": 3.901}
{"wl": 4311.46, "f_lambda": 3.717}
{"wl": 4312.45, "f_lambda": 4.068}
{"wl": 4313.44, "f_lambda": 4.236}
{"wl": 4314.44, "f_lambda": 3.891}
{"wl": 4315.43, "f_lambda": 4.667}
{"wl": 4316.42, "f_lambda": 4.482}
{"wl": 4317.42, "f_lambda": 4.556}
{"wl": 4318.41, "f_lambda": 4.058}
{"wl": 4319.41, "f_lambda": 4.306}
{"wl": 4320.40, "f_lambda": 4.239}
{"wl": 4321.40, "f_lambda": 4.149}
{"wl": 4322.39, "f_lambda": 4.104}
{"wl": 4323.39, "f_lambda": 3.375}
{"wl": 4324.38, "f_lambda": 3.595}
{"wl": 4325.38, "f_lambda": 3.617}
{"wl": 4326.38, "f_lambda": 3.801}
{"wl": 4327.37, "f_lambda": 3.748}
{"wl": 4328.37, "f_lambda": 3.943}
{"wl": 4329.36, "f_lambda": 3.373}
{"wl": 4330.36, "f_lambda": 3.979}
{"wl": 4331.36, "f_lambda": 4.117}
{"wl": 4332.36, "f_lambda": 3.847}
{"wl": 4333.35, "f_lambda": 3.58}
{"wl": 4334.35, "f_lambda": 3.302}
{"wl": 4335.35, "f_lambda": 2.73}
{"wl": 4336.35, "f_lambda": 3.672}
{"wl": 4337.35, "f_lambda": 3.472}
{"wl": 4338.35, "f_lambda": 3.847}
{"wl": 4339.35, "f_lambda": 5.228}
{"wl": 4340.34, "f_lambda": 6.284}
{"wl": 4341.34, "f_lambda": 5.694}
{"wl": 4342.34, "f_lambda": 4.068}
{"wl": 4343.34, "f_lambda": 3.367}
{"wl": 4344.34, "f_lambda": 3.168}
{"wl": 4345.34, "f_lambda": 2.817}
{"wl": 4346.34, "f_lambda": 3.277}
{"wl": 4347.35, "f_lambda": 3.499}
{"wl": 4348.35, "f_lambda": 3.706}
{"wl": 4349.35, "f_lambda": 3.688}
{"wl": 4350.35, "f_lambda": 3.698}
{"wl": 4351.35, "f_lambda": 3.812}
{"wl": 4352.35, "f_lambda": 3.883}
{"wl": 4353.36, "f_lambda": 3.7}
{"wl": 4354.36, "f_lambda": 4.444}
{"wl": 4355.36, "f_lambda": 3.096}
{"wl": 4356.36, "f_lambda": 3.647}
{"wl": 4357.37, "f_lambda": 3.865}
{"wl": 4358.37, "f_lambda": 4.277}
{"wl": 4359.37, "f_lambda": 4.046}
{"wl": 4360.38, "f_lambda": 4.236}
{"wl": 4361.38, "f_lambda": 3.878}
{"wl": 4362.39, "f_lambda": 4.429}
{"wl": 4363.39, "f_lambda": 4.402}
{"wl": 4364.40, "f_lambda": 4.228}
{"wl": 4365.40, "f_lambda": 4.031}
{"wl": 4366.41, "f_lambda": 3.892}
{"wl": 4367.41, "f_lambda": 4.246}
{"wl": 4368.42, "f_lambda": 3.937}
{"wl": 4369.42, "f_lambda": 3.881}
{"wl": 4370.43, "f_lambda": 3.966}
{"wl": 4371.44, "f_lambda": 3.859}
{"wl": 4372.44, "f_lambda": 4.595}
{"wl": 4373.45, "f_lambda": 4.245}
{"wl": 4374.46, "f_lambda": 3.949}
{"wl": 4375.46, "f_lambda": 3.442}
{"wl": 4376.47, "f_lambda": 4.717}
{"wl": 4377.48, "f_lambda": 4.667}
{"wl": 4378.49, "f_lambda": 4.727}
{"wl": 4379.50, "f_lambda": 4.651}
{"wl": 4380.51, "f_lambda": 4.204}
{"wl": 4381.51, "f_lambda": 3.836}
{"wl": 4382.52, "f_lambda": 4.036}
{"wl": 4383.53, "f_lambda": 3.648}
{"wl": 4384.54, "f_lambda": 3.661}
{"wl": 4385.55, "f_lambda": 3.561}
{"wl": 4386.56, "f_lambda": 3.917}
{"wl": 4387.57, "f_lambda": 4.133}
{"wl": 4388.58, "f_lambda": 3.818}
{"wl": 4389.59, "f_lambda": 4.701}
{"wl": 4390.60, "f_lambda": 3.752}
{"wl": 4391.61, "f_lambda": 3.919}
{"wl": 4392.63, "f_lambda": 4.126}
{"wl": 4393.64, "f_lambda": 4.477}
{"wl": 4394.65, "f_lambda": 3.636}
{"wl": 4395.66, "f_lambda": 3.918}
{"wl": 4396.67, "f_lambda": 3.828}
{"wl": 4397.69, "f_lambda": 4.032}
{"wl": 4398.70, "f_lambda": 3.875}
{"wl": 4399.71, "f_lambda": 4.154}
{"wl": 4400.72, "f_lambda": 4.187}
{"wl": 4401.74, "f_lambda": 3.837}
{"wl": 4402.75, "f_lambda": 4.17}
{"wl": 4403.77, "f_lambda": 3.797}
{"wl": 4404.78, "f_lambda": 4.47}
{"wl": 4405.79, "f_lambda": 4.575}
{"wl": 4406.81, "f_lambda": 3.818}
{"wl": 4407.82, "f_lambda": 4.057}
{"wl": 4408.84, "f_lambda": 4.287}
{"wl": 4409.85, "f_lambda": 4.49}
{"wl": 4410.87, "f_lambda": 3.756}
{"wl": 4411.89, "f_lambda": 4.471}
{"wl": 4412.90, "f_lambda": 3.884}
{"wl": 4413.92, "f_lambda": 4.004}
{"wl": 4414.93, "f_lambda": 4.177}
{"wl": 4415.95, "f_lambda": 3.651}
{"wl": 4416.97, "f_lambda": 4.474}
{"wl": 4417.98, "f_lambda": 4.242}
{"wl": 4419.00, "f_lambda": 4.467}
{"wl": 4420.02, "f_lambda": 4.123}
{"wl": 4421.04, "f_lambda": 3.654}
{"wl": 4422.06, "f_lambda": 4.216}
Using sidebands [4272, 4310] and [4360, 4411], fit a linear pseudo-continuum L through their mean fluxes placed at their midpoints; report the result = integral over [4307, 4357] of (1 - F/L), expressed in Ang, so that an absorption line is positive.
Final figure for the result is 2.6 Ang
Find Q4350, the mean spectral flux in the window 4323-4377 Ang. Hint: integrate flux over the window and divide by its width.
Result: 3.91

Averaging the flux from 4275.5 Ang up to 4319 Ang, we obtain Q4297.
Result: 4.13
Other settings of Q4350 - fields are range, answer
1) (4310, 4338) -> 3.88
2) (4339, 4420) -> 4.06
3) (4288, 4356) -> 3.89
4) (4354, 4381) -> 4.13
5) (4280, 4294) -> 4.22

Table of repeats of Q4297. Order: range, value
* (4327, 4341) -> 3.96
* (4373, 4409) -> 4.08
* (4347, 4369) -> 3.94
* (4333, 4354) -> 3.84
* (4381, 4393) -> 3.92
